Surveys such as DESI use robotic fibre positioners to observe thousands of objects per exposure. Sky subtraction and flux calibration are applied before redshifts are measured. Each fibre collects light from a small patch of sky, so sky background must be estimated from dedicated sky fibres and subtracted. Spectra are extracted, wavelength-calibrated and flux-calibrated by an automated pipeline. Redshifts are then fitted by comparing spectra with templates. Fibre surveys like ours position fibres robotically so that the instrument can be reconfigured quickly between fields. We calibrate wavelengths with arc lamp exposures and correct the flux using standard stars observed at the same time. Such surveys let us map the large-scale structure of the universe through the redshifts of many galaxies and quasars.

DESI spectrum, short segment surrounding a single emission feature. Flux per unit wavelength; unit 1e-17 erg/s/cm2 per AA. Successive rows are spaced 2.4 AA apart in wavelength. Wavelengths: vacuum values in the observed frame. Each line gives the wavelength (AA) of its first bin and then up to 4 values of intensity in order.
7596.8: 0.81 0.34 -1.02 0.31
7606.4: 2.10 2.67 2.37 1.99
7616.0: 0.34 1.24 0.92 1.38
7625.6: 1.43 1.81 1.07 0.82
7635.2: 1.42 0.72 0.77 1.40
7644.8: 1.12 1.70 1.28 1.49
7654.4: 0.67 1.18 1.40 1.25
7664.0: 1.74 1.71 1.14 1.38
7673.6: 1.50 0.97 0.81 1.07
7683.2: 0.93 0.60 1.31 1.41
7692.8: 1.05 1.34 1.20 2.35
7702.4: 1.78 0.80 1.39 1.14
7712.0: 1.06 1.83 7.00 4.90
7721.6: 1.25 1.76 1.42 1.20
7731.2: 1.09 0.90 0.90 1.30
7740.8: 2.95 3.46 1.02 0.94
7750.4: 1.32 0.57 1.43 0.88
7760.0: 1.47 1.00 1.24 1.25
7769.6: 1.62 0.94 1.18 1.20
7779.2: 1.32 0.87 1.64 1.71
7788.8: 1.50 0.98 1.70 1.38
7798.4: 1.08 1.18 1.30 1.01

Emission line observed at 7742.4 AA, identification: [N II]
